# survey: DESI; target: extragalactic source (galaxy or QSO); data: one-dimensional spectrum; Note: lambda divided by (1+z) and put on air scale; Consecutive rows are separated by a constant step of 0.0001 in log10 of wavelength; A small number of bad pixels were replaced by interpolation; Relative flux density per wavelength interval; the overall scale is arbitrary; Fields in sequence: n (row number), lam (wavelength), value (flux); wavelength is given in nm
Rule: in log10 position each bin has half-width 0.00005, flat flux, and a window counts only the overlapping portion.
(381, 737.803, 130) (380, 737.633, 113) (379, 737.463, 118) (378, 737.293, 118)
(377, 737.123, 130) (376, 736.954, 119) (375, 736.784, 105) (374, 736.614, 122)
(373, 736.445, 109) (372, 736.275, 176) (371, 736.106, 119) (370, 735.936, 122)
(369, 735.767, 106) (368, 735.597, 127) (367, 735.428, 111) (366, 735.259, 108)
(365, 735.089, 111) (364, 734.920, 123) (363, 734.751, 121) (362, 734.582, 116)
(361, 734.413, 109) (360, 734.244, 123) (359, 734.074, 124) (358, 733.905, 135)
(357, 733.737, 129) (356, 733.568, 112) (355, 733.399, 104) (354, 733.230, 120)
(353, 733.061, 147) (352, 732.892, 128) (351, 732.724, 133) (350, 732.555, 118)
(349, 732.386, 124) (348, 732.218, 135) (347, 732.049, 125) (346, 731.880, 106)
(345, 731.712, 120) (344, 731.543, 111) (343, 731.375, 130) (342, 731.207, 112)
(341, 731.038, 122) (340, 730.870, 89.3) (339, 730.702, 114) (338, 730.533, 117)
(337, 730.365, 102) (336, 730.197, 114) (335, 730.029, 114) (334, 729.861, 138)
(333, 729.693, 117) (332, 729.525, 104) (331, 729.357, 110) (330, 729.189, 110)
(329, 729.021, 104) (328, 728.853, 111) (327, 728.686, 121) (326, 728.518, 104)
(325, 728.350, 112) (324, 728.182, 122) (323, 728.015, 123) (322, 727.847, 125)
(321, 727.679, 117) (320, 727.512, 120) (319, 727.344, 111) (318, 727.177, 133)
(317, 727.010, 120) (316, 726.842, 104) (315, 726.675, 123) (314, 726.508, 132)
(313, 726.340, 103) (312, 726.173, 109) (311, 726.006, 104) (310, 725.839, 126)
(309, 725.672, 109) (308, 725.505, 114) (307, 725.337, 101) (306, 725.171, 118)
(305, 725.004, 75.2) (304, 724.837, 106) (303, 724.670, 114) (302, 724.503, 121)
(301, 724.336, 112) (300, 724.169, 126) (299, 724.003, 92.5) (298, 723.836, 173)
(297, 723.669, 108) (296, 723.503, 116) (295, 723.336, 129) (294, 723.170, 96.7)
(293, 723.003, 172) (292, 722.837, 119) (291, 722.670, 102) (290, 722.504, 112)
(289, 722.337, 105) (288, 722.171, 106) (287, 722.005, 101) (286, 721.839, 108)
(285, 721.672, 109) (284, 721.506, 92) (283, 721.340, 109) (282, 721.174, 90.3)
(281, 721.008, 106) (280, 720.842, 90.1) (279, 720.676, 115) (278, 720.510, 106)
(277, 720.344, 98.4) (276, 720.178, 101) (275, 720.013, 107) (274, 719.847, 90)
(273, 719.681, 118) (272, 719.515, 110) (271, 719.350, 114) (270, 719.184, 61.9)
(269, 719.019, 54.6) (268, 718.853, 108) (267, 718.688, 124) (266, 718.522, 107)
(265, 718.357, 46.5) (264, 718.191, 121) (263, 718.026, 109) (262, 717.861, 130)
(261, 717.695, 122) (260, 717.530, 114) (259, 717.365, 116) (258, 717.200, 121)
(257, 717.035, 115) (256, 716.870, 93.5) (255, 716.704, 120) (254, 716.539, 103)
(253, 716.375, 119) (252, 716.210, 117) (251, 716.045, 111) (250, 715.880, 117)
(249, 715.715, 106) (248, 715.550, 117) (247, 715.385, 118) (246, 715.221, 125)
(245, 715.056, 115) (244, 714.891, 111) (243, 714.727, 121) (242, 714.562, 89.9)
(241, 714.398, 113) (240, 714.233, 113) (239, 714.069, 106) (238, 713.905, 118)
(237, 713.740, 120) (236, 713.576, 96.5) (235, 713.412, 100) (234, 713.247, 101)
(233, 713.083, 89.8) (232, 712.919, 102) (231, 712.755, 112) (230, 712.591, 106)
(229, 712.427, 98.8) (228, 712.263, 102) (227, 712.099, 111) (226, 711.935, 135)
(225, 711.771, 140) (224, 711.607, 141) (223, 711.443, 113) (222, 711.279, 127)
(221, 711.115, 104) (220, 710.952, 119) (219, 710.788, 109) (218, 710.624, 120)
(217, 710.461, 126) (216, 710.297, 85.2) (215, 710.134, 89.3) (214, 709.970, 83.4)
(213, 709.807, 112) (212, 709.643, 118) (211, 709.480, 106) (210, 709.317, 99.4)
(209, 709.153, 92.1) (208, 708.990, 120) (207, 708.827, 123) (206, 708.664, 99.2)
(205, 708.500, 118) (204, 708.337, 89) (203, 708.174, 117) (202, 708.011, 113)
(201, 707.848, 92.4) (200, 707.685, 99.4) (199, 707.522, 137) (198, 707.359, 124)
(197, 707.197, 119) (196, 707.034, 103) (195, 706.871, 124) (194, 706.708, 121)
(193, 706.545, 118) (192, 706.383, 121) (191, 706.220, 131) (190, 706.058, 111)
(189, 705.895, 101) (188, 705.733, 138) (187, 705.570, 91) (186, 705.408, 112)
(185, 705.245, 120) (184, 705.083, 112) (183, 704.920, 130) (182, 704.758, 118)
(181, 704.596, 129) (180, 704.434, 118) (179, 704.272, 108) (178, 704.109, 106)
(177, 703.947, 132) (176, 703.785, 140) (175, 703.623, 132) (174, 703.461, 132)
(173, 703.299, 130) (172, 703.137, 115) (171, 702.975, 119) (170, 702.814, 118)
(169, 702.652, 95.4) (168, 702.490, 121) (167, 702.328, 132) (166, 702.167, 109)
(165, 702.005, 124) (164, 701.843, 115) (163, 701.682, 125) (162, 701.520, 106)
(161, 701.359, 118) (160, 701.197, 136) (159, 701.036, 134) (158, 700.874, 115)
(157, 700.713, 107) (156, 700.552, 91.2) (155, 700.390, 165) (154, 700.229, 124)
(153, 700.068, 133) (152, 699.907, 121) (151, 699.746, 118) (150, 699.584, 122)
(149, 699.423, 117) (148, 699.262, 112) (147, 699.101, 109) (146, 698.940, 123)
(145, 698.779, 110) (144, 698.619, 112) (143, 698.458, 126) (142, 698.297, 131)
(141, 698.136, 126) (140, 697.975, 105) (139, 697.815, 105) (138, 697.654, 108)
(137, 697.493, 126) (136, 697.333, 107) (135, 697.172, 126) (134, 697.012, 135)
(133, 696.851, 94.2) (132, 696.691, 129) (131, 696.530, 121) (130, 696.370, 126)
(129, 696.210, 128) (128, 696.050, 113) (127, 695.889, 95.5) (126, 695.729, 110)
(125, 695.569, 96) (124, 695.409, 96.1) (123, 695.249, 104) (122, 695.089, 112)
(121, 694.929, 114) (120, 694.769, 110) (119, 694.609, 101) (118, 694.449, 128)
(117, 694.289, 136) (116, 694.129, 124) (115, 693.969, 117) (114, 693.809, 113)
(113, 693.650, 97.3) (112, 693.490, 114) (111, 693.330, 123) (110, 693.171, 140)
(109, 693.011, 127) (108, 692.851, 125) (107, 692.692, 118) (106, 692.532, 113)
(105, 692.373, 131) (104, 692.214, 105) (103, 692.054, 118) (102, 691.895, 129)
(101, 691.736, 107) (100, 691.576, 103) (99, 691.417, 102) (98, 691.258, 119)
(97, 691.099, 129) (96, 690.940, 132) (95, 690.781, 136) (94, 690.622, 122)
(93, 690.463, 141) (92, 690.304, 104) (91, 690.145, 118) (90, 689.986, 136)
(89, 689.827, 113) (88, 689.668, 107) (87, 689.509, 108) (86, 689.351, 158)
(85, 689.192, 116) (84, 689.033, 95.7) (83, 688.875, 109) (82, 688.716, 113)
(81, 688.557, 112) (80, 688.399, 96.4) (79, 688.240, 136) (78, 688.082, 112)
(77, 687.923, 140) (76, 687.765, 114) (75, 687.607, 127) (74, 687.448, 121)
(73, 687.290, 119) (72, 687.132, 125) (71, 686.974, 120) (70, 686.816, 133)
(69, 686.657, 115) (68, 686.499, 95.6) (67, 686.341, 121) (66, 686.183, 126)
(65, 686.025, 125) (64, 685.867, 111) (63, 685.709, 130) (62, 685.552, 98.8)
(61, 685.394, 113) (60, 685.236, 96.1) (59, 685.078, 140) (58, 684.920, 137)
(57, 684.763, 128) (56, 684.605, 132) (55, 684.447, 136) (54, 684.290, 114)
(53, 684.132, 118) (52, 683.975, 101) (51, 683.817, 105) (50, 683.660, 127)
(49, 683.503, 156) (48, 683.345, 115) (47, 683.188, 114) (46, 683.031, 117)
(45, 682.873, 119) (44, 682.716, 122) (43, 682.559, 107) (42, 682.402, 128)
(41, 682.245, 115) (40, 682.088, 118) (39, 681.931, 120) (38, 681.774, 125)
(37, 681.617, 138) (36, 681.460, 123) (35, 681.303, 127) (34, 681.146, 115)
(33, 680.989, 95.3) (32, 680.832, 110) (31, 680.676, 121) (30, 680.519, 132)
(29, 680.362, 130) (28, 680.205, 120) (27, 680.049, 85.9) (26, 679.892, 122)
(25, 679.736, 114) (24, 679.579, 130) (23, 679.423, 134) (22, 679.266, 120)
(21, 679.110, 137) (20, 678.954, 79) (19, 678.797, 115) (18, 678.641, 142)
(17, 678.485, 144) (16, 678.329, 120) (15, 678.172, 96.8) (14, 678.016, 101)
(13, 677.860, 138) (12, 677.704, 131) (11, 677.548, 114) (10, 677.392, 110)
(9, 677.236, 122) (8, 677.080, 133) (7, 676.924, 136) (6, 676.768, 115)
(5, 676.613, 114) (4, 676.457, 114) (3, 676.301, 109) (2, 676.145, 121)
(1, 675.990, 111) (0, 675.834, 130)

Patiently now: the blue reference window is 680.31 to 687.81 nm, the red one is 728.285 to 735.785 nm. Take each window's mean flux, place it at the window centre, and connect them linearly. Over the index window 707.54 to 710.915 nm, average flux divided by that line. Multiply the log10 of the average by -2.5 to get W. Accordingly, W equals 0.12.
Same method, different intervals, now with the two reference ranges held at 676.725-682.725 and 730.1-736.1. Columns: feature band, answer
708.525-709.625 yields 0.11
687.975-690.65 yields 0.02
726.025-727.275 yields 0.02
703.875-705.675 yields 0.03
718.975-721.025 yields 0.21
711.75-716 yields 0.08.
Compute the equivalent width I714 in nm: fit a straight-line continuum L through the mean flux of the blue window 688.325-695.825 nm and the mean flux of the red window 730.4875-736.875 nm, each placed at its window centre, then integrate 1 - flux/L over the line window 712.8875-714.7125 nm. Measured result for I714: 0.204 nm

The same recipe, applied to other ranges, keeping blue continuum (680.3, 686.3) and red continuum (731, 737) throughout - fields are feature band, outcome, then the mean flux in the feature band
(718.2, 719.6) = 0.33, 92.4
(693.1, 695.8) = 0.16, 114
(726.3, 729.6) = 0.15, 116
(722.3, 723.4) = 0.01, 120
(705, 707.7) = 0.09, 117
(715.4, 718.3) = 0.16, 114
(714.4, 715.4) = 0.07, 113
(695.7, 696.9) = 0.05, 115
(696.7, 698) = 0.07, 115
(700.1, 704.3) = -0.02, 121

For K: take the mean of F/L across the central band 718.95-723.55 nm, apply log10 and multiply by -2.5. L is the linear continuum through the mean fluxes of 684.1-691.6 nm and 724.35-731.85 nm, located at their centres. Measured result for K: 0.10 mag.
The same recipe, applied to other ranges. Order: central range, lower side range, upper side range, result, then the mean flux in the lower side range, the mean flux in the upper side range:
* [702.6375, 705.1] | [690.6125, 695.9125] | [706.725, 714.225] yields -0.09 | 116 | 110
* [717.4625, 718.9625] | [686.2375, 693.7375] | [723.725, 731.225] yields 0.07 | 119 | 114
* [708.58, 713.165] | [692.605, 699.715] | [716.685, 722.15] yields -0.02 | 116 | 104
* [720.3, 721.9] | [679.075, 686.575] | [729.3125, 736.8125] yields 0.17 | 120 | 119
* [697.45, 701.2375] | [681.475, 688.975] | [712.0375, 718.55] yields -0.04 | 120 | 109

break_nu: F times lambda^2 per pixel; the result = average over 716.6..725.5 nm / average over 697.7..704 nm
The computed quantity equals 0.95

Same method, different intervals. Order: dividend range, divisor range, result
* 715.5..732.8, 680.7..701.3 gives 1.04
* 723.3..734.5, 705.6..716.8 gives 1.10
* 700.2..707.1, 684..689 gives 1.05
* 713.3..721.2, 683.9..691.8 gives 0.98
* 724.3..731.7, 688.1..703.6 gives 1.05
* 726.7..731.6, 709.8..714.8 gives 1.10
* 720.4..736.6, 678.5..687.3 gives 1.10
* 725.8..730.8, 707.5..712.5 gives 1.10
